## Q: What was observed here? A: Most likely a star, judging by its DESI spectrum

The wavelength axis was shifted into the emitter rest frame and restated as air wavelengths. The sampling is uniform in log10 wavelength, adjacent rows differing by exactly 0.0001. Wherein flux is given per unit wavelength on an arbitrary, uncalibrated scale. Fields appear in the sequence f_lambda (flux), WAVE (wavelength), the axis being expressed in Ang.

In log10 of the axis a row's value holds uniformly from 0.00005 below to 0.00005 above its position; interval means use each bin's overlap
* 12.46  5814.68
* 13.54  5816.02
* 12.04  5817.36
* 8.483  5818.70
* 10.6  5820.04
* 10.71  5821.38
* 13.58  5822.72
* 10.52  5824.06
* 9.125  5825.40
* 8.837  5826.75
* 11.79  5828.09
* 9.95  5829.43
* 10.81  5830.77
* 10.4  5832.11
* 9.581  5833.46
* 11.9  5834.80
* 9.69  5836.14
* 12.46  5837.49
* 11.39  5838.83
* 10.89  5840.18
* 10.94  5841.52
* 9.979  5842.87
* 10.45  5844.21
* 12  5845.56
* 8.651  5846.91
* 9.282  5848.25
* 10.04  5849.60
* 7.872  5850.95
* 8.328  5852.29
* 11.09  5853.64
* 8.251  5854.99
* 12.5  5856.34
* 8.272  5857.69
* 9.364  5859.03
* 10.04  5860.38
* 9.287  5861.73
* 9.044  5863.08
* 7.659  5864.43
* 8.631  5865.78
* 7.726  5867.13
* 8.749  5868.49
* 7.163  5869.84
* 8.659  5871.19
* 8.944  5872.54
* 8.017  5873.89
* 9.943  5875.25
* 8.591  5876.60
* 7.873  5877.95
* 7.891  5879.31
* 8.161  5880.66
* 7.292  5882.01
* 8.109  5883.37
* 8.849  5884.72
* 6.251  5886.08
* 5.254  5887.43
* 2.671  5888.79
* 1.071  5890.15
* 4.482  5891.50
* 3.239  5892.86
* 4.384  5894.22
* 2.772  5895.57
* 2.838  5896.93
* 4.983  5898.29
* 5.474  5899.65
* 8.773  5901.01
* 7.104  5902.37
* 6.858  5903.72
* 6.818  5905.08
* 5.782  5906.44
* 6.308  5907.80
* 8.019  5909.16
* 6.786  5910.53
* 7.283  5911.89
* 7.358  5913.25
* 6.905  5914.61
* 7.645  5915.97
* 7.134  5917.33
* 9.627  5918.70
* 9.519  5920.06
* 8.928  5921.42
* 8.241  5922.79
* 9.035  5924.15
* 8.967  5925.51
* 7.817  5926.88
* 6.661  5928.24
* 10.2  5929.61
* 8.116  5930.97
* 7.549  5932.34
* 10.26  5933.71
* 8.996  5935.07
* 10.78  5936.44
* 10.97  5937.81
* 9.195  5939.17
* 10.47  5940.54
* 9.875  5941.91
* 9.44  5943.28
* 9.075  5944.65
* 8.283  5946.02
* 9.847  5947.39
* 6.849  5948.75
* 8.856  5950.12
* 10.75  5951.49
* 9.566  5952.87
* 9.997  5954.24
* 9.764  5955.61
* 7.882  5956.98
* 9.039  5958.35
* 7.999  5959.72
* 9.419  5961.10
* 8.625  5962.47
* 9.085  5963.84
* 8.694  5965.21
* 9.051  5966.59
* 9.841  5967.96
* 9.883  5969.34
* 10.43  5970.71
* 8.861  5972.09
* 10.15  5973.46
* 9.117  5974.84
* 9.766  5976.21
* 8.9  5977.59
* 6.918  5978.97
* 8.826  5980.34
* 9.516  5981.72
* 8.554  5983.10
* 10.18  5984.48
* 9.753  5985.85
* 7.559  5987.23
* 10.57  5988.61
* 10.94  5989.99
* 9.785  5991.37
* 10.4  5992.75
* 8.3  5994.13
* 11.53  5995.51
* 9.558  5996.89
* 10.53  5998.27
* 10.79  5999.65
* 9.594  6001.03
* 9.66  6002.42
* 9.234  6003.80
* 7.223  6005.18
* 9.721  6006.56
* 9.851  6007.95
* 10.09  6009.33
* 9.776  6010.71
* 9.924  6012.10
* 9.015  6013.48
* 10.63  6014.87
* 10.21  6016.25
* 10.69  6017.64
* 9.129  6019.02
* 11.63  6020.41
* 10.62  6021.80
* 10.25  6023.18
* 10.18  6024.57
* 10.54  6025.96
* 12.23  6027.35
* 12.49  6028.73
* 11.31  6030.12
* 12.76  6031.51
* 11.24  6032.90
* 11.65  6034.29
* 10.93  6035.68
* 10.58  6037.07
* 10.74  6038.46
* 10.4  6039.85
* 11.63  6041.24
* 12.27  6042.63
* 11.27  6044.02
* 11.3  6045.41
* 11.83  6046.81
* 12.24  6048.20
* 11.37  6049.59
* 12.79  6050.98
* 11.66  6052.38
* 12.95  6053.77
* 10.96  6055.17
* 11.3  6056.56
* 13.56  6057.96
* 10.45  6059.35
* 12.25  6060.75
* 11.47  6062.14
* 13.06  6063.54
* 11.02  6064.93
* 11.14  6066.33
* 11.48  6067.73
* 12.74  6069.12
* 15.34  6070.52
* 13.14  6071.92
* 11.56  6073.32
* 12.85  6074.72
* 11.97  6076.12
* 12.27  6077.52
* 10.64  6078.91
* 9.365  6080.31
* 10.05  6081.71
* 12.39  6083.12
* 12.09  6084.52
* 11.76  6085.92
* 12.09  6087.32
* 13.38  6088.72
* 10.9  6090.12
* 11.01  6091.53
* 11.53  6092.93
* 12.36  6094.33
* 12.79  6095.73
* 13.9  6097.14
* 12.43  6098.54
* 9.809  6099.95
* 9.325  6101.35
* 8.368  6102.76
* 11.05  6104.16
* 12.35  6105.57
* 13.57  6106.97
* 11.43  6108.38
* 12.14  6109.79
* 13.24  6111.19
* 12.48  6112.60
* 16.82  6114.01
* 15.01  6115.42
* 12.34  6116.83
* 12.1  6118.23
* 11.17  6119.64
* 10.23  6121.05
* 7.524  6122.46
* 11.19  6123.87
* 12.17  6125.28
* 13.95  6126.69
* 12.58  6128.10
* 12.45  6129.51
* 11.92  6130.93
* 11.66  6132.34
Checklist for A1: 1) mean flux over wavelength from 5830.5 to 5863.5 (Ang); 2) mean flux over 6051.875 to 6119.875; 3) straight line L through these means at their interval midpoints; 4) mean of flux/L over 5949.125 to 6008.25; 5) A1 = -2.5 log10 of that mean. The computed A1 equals 0.19 mag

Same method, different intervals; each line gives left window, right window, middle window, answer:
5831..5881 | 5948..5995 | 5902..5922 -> 0.24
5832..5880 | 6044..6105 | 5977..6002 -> 0.14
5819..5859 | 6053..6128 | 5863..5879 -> 0.25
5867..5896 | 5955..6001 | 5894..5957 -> -0.02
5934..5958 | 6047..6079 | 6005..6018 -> 0.12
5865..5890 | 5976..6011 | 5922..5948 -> -0.07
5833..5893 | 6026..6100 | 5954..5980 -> 0.13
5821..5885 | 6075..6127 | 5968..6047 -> 0.08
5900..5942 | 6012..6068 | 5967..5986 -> 0.04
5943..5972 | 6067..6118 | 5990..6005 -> 0.01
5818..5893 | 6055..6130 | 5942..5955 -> 0.10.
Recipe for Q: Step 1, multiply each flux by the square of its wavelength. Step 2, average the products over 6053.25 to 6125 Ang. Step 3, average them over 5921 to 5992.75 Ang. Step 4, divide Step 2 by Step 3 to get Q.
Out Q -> 1.35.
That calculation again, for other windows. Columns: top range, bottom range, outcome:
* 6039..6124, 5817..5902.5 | 1.49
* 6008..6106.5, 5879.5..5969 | 1.53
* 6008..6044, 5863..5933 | 1.58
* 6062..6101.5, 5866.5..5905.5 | 1.95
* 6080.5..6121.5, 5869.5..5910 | 2.01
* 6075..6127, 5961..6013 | 1.29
